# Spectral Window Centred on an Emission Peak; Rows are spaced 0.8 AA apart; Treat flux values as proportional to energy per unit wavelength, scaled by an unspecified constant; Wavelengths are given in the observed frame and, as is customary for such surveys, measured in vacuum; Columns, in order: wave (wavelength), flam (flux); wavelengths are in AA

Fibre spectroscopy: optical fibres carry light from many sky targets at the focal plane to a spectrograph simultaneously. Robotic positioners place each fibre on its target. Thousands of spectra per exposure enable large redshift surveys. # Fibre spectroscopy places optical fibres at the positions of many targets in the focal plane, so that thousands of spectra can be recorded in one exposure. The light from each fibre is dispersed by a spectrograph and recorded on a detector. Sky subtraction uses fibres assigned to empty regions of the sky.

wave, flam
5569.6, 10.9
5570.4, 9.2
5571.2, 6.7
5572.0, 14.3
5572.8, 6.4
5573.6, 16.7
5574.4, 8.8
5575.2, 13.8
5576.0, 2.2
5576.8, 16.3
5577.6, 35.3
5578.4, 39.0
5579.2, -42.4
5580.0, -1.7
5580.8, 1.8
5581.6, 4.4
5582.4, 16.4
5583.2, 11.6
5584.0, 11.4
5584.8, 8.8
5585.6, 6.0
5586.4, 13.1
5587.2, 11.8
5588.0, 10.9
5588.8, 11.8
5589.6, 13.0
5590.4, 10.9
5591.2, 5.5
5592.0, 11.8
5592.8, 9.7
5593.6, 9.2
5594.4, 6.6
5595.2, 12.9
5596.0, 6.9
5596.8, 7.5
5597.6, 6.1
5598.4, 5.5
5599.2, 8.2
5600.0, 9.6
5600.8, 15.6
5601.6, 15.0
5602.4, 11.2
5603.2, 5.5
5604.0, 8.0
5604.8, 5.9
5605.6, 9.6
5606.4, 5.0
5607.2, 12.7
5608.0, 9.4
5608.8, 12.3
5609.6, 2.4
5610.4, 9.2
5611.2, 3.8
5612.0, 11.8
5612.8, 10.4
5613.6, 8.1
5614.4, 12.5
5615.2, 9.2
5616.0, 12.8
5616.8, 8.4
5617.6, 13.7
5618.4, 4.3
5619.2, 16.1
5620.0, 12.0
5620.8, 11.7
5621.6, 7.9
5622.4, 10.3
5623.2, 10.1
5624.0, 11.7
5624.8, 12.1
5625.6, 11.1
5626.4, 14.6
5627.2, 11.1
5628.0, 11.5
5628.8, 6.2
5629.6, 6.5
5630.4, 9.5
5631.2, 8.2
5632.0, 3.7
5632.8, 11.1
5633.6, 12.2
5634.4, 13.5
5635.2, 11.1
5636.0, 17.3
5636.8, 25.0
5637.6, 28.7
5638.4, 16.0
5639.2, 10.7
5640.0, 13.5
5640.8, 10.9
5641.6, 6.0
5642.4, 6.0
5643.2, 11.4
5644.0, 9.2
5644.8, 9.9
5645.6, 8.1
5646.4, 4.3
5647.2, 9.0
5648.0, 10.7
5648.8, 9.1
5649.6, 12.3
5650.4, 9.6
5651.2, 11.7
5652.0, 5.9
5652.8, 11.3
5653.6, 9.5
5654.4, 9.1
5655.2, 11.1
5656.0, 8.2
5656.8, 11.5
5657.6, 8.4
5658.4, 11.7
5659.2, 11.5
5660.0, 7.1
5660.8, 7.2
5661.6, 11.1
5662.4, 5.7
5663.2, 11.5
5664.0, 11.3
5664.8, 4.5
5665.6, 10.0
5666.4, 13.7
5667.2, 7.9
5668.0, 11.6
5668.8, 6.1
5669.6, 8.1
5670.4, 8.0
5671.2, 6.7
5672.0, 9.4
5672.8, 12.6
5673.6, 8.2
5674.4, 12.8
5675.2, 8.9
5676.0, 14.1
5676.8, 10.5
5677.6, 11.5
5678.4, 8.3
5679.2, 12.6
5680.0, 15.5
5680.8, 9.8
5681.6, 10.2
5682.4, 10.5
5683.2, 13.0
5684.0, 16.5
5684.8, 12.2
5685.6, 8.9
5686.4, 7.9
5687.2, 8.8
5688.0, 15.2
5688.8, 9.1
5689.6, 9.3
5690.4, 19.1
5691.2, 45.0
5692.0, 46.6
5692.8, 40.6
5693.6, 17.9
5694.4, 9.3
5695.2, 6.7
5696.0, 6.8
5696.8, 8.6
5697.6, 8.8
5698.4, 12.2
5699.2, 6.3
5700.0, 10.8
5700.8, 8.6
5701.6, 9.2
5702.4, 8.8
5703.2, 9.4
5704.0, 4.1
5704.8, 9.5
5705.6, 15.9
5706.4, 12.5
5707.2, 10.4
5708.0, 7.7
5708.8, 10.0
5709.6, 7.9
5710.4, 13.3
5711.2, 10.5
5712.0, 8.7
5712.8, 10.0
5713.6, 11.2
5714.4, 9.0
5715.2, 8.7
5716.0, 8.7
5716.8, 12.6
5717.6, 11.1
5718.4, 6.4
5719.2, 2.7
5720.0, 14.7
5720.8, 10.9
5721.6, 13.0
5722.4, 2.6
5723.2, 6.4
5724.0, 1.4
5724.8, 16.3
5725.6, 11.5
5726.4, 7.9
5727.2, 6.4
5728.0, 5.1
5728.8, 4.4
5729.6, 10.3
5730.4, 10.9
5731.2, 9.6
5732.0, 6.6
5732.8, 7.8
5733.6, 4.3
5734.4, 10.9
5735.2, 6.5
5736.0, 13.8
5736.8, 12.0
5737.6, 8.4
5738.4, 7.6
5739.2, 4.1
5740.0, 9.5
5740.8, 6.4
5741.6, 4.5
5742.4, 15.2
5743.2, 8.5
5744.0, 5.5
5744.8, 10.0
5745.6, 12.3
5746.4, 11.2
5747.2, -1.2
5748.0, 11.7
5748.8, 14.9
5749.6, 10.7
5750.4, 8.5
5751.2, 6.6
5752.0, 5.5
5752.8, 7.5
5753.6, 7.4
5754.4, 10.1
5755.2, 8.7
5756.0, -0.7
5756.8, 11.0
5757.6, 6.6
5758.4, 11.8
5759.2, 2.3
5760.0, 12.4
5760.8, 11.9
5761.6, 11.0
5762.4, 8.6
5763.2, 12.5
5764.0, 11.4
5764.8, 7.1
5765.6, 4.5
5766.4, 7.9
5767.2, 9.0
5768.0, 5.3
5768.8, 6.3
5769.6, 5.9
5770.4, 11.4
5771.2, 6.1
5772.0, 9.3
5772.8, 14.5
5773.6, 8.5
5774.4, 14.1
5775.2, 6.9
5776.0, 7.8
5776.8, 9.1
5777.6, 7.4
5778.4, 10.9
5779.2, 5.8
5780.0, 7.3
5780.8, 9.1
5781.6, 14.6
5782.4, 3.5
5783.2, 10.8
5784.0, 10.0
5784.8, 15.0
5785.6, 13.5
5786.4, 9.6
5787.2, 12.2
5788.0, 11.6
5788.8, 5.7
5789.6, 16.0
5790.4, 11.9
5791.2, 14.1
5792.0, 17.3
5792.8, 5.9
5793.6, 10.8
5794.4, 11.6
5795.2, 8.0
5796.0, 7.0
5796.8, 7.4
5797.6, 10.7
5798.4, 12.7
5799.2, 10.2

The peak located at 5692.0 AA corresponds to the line [O III]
